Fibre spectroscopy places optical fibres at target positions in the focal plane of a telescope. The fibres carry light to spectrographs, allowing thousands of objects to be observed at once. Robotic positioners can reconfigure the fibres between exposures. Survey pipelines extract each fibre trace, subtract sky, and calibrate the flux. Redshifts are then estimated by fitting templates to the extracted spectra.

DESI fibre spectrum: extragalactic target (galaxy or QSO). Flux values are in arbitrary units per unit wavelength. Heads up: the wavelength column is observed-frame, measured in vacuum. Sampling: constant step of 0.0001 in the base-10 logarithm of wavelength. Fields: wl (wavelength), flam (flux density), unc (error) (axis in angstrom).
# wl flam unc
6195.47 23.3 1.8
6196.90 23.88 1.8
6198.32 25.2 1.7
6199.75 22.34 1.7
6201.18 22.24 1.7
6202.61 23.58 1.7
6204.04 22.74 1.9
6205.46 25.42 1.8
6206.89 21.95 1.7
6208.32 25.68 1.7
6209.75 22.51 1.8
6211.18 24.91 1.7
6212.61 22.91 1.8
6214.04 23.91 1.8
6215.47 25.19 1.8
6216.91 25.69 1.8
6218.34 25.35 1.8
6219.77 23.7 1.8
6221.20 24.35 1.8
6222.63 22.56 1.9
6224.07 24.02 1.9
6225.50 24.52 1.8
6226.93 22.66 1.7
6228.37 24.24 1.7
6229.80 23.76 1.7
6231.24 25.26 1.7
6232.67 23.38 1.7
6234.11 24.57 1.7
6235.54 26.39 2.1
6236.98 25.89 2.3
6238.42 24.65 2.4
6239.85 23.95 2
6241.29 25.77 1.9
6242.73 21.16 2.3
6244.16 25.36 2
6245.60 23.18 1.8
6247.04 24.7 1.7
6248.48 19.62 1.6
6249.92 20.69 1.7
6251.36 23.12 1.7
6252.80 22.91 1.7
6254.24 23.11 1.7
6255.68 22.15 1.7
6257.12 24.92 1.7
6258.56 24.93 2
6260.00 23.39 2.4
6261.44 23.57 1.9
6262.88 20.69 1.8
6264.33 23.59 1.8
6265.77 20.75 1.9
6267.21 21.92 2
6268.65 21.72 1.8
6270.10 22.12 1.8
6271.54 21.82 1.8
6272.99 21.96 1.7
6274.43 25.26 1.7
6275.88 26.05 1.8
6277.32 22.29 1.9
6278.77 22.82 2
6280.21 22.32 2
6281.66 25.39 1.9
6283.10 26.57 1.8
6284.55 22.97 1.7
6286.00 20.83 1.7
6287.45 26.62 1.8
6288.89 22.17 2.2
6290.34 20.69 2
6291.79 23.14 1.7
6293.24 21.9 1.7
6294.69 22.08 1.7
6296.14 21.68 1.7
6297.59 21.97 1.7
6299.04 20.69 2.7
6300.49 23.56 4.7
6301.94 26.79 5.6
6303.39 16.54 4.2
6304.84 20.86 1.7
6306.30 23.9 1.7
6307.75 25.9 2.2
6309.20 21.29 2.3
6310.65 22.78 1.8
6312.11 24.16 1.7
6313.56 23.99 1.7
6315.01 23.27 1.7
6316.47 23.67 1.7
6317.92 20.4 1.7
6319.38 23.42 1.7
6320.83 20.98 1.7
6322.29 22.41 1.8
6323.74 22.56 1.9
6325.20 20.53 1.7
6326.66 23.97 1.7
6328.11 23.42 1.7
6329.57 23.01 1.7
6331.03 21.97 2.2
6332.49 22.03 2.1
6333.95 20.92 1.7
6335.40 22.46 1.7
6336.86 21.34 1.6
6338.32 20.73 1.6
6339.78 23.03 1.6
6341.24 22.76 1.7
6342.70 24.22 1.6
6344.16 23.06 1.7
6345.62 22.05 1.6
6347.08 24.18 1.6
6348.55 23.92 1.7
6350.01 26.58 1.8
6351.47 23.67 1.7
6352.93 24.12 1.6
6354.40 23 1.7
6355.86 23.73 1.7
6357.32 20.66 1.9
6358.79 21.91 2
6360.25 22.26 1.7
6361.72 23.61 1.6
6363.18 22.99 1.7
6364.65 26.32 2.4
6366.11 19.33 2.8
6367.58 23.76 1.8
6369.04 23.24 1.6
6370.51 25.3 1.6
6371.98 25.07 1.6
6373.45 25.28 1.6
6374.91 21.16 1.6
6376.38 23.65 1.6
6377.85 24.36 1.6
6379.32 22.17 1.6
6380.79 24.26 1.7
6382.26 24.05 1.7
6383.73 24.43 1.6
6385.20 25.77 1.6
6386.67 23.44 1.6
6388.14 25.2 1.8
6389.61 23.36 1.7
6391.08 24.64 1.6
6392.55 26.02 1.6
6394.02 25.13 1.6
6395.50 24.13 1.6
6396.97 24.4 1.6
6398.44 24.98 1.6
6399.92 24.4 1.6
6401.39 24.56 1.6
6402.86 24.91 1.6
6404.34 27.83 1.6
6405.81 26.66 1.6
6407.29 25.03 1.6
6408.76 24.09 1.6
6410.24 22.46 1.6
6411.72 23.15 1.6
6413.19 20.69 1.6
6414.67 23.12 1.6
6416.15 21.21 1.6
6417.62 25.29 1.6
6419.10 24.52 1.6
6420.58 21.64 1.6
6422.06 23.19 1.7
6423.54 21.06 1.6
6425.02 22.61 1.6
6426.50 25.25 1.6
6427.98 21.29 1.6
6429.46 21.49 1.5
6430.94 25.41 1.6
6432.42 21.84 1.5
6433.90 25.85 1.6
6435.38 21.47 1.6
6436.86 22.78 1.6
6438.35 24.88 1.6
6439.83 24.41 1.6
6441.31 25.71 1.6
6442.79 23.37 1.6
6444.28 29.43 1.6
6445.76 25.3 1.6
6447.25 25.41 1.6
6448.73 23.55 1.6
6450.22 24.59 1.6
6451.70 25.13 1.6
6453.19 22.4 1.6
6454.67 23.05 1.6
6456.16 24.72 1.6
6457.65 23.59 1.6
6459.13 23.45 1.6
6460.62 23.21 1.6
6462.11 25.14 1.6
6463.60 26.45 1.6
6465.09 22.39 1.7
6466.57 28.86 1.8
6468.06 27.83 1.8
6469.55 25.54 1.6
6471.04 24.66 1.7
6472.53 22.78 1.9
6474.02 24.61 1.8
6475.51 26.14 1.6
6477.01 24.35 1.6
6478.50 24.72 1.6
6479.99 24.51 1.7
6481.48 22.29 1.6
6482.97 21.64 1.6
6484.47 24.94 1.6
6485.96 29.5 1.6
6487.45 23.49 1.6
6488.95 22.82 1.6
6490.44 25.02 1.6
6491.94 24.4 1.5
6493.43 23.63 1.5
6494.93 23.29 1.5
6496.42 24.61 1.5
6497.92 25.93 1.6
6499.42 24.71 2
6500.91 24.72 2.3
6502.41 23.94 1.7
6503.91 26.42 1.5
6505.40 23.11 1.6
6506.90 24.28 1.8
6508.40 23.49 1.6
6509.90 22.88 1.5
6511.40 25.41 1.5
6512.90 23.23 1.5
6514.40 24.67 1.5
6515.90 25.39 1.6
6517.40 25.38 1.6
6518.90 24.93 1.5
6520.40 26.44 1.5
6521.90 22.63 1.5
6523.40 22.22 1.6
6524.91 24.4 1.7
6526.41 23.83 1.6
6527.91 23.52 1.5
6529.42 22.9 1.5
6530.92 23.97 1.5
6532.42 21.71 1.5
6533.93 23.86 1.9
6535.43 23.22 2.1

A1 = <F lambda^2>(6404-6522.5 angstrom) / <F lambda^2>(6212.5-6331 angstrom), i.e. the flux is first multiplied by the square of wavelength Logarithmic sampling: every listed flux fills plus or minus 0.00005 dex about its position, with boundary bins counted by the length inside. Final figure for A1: 1.11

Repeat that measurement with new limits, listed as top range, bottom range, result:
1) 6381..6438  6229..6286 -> 1.07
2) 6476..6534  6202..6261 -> 1.10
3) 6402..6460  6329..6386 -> 1.05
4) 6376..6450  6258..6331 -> 1.10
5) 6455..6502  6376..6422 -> 1.04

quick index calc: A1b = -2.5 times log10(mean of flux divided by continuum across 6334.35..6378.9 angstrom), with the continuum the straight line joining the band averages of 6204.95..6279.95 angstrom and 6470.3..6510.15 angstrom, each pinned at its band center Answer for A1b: 0.03 mag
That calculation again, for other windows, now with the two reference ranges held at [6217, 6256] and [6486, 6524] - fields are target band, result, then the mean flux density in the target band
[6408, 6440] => 0.05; 23.1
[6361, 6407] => -0.01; 24.3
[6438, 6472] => -0.03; 24.9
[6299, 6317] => 0.05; 23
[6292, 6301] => 0.09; 22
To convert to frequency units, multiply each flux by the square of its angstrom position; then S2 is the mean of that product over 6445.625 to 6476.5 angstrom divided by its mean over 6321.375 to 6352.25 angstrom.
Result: 1.13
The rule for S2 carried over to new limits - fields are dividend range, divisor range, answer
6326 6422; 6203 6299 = 1.05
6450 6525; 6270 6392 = 1.11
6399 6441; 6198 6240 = 1.04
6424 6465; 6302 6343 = 1.12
